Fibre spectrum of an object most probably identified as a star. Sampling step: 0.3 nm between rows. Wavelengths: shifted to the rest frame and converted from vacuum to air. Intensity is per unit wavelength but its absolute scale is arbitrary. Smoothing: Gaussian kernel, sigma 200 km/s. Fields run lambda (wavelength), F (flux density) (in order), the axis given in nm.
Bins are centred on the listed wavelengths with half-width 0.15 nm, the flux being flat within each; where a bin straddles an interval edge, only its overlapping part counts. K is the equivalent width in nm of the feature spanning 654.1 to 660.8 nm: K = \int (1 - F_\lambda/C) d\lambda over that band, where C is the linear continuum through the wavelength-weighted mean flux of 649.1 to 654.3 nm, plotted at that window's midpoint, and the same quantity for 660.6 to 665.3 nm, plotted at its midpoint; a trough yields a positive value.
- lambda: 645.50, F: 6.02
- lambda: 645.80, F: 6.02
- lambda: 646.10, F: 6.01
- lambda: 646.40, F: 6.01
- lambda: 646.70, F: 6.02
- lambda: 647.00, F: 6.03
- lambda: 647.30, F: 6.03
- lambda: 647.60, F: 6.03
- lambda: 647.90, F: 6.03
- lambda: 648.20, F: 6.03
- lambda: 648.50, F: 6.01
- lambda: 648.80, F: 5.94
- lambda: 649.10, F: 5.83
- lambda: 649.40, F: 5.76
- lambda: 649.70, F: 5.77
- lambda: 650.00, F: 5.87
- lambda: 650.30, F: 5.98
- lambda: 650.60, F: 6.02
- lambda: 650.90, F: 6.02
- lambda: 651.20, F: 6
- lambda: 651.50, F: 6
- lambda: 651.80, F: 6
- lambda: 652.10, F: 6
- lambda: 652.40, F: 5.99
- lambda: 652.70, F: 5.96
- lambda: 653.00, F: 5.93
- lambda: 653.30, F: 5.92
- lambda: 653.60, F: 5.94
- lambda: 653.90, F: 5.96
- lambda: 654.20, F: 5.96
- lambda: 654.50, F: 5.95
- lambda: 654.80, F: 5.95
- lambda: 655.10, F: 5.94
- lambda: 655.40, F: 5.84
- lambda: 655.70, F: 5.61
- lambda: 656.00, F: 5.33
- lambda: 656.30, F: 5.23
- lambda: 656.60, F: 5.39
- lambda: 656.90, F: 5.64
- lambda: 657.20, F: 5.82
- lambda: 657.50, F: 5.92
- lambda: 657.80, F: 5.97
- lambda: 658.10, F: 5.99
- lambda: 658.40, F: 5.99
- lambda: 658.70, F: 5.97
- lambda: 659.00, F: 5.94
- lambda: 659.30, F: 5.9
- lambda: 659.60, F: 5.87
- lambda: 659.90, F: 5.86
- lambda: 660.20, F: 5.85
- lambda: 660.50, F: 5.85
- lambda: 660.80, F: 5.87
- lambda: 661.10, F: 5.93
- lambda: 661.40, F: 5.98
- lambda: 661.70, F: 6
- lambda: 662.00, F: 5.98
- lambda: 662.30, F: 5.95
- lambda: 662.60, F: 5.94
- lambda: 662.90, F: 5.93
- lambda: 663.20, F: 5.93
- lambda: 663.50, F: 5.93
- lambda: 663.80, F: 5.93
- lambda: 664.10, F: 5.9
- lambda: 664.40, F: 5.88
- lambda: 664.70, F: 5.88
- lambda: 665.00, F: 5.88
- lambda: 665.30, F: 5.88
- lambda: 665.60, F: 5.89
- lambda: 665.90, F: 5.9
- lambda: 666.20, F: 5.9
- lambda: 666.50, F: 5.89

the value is 0.14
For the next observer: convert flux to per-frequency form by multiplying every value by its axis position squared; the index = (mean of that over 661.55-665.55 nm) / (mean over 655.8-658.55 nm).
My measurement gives 1.06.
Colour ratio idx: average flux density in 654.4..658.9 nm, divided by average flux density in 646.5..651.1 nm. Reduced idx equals 0.97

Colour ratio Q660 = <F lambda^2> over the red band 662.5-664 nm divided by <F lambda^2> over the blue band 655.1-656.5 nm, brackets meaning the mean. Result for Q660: 1.09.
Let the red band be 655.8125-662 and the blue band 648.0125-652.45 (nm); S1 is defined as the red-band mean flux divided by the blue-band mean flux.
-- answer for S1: 1.0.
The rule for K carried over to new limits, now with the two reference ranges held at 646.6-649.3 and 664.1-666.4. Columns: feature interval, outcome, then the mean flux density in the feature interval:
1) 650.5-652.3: -0.01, 6.01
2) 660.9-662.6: -0.02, 5.96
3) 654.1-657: 0.13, 5.68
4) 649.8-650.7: 0.01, 5.94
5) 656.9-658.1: 0.01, 5.88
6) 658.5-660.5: 0.01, 5.9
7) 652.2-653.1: 0.00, 5.96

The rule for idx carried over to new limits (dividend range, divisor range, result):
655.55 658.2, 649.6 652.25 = 0.95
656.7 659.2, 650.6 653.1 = 0.98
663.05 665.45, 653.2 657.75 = 1.02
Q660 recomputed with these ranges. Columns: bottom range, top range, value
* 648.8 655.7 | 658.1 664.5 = 1.03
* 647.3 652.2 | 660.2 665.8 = 1.03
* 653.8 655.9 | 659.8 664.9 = 1.03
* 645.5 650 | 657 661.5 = 1.03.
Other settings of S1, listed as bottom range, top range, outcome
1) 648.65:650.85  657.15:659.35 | 1.01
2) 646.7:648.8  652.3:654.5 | 0.99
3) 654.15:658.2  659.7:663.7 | 1.03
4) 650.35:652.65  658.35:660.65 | 0.98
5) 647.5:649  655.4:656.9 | 0.91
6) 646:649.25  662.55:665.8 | 0.98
